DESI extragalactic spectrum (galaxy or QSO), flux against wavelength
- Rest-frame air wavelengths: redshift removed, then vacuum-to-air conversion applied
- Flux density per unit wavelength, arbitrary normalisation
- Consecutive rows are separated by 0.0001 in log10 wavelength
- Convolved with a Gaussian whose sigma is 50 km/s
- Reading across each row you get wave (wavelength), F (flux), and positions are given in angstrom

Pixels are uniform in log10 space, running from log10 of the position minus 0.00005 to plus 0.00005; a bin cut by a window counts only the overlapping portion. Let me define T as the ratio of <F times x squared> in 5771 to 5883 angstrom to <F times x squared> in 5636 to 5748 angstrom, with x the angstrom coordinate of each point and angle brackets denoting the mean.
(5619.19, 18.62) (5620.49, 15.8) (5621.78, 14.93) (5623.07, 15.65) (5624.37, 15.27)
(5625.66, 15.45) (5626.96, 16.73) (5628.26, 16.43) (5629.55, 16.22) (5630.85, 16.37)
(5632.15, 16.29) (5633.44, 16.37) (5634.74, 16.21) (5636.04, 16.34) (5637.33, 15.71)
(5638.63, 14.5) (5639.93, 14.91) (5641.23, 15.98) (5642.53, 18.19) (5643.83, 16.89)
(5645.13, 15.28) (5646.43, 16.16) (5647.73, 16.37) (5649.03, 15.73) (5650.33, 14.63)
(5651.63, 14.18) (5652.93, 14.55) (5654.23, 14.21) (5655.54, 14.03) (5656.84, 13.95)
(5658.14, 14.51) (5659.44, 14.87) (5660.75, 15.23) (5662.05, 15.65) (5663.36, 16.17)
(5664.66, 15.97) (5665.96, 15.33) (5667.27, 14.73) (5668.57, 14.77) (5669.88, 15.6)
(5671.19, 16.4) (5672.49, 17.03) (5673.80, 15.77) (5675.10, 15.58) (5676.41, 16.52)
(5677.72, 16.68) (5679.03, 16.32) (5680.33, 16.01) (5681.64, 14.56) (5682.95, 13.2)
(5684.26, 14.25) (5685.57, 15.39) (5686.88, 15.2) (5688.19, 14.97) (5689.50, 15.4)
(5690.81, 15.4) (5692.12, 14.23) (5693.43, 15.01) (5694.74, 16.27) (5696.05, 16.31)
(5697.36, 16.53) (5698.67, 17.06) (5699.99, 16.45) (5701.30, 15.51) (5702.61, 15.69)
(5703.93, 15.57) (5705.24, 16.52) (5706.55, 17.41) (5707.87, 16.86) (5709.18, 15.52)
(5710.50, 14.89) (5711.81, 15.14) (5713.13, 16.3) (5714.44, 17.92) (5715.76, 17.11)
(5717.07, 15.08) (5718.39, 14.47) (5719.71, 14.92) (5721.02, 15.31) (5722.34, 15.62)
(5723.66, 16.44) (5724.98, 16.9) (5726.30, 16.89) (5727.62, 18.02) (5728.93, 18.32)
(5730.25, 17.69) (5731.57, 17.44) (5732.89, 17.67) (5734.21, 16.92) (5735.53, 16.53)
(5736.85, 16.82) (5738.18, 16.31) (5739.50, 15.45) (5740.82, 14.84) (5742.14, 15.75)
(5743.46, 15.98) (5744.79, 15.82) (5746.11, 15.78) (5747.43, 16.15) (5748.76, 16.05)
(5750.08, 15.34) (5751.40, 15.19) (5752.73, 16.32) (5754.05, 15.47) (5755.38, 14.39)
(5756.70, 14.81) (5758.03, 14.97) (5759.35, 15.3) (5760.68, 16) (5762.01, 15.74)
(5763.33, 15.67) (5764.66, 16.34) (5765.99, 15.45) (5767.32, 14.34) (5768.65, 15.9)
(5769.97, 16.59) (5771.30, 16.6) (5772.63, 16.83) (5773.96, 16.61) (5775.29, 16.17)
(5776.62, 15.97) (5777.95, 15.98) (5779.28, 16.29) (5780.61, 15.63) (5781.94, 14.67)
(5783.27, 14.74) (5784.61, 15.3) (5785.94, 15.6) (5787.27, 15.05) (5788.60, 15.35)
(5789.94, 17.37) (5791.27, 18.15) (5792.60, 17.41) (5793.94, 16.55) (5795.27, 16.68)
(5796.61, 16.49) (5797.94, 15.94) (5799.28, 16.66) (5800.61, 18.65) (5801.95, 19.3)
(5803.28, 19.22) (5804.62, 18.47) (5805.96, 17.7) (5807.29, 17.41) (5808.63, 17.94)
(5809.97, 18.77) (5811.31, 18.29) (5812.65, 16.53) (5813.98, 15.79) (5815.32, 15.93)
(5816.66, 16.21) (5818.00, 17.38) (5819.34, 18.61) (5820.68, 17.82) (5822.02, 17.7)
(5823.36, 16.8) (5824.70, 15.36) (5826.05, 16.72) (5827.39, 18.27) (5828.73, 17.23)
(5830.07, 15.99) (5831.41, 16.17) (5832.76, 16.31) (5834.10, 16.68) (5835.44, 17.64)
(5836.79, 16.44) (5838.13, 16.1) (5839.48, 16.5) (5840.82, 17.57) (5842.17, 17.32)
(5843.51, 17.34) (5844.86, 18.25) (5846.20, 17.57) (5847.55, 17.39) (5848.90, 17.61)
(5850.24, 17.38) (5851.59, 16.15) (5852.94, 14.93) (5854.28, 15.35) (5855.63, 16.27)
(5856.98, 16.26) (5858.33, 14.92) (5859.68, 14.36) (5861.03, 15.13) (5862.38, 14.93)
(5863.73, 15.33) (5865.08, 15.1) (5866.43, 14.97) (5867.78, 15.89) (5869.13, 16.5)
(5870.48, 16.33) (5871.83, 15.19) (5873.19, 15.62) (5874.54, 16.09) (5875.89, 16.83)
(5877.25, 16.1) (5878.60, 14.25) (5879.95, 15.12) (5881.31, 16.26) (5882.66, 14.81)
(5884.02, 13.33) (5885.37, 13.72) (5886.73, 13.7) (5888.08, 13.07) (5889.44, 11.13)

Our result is 1.1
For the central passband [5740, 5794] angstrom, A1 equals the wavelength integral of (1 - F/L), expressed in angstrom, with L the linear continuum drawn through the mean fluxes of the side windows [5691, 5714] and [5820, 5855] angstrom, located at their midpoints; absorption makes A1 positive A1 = 1.9 angstrom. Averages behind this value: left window 16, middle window 15.8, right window 16.9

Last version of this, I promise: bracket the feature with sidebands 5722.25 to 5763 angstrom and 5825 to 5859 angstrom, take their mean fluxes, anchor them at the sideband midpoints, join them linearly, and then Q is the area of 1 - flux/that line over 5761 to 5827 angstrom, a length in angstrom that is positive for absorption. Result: -0.9 angstrom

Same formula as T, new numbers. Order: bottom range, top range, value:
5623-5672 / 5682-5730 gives 1.04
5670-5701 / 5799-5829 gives 1.17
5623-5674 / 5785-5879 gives 1.14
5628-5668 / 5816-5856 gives 1.16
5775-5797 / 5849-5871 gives 1.00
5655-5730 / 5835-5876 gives 1.09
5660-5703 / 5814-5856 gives 1.14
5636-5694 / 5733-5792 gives 1.07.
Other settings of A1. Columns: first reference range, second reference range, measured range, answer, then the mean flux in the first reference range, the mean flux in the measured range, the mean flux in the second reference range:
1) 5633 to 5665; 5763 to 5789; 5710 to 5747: -1.56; 15.5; 16.3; 15.8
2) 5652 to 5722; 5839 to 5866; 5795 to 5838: -2.93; 15.5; 17.2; 16.3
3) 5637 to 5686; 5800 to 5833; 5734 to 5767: 1.68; 15.4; 15.7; 17.4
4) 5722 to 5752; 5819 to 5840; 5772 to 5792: 0.80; 16.4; 16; 16.9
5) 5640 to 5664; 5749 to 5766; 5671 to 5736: -2.73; 15.3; 16.1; 15.5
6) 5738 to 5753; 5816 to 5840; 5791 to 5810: -1.32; 15.7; 17.6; 16.9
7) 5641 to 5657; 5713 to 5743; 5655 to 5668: 0.45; 15.4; 15.1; 16.5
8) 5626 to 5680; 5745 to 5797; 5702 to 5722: -0.16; 15.7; 15.9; 15.9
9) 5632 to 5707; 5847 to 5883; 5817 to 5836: -1.59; 15.6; 17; 15.7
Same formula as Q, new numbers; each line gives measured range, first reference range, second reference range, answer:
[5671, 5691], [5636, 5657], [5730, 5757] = 0.12 angstrom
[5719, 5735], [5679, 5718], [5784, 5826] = -0.74 angstrom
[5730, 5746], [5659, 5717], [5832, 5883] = -0.52 angstrom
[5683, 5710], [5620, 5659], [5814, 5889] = 0.03 angstrom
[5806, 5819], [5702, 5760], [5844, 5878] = -0.94 angstrom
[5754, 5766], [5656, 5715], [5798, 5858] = 0.73 angstrom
